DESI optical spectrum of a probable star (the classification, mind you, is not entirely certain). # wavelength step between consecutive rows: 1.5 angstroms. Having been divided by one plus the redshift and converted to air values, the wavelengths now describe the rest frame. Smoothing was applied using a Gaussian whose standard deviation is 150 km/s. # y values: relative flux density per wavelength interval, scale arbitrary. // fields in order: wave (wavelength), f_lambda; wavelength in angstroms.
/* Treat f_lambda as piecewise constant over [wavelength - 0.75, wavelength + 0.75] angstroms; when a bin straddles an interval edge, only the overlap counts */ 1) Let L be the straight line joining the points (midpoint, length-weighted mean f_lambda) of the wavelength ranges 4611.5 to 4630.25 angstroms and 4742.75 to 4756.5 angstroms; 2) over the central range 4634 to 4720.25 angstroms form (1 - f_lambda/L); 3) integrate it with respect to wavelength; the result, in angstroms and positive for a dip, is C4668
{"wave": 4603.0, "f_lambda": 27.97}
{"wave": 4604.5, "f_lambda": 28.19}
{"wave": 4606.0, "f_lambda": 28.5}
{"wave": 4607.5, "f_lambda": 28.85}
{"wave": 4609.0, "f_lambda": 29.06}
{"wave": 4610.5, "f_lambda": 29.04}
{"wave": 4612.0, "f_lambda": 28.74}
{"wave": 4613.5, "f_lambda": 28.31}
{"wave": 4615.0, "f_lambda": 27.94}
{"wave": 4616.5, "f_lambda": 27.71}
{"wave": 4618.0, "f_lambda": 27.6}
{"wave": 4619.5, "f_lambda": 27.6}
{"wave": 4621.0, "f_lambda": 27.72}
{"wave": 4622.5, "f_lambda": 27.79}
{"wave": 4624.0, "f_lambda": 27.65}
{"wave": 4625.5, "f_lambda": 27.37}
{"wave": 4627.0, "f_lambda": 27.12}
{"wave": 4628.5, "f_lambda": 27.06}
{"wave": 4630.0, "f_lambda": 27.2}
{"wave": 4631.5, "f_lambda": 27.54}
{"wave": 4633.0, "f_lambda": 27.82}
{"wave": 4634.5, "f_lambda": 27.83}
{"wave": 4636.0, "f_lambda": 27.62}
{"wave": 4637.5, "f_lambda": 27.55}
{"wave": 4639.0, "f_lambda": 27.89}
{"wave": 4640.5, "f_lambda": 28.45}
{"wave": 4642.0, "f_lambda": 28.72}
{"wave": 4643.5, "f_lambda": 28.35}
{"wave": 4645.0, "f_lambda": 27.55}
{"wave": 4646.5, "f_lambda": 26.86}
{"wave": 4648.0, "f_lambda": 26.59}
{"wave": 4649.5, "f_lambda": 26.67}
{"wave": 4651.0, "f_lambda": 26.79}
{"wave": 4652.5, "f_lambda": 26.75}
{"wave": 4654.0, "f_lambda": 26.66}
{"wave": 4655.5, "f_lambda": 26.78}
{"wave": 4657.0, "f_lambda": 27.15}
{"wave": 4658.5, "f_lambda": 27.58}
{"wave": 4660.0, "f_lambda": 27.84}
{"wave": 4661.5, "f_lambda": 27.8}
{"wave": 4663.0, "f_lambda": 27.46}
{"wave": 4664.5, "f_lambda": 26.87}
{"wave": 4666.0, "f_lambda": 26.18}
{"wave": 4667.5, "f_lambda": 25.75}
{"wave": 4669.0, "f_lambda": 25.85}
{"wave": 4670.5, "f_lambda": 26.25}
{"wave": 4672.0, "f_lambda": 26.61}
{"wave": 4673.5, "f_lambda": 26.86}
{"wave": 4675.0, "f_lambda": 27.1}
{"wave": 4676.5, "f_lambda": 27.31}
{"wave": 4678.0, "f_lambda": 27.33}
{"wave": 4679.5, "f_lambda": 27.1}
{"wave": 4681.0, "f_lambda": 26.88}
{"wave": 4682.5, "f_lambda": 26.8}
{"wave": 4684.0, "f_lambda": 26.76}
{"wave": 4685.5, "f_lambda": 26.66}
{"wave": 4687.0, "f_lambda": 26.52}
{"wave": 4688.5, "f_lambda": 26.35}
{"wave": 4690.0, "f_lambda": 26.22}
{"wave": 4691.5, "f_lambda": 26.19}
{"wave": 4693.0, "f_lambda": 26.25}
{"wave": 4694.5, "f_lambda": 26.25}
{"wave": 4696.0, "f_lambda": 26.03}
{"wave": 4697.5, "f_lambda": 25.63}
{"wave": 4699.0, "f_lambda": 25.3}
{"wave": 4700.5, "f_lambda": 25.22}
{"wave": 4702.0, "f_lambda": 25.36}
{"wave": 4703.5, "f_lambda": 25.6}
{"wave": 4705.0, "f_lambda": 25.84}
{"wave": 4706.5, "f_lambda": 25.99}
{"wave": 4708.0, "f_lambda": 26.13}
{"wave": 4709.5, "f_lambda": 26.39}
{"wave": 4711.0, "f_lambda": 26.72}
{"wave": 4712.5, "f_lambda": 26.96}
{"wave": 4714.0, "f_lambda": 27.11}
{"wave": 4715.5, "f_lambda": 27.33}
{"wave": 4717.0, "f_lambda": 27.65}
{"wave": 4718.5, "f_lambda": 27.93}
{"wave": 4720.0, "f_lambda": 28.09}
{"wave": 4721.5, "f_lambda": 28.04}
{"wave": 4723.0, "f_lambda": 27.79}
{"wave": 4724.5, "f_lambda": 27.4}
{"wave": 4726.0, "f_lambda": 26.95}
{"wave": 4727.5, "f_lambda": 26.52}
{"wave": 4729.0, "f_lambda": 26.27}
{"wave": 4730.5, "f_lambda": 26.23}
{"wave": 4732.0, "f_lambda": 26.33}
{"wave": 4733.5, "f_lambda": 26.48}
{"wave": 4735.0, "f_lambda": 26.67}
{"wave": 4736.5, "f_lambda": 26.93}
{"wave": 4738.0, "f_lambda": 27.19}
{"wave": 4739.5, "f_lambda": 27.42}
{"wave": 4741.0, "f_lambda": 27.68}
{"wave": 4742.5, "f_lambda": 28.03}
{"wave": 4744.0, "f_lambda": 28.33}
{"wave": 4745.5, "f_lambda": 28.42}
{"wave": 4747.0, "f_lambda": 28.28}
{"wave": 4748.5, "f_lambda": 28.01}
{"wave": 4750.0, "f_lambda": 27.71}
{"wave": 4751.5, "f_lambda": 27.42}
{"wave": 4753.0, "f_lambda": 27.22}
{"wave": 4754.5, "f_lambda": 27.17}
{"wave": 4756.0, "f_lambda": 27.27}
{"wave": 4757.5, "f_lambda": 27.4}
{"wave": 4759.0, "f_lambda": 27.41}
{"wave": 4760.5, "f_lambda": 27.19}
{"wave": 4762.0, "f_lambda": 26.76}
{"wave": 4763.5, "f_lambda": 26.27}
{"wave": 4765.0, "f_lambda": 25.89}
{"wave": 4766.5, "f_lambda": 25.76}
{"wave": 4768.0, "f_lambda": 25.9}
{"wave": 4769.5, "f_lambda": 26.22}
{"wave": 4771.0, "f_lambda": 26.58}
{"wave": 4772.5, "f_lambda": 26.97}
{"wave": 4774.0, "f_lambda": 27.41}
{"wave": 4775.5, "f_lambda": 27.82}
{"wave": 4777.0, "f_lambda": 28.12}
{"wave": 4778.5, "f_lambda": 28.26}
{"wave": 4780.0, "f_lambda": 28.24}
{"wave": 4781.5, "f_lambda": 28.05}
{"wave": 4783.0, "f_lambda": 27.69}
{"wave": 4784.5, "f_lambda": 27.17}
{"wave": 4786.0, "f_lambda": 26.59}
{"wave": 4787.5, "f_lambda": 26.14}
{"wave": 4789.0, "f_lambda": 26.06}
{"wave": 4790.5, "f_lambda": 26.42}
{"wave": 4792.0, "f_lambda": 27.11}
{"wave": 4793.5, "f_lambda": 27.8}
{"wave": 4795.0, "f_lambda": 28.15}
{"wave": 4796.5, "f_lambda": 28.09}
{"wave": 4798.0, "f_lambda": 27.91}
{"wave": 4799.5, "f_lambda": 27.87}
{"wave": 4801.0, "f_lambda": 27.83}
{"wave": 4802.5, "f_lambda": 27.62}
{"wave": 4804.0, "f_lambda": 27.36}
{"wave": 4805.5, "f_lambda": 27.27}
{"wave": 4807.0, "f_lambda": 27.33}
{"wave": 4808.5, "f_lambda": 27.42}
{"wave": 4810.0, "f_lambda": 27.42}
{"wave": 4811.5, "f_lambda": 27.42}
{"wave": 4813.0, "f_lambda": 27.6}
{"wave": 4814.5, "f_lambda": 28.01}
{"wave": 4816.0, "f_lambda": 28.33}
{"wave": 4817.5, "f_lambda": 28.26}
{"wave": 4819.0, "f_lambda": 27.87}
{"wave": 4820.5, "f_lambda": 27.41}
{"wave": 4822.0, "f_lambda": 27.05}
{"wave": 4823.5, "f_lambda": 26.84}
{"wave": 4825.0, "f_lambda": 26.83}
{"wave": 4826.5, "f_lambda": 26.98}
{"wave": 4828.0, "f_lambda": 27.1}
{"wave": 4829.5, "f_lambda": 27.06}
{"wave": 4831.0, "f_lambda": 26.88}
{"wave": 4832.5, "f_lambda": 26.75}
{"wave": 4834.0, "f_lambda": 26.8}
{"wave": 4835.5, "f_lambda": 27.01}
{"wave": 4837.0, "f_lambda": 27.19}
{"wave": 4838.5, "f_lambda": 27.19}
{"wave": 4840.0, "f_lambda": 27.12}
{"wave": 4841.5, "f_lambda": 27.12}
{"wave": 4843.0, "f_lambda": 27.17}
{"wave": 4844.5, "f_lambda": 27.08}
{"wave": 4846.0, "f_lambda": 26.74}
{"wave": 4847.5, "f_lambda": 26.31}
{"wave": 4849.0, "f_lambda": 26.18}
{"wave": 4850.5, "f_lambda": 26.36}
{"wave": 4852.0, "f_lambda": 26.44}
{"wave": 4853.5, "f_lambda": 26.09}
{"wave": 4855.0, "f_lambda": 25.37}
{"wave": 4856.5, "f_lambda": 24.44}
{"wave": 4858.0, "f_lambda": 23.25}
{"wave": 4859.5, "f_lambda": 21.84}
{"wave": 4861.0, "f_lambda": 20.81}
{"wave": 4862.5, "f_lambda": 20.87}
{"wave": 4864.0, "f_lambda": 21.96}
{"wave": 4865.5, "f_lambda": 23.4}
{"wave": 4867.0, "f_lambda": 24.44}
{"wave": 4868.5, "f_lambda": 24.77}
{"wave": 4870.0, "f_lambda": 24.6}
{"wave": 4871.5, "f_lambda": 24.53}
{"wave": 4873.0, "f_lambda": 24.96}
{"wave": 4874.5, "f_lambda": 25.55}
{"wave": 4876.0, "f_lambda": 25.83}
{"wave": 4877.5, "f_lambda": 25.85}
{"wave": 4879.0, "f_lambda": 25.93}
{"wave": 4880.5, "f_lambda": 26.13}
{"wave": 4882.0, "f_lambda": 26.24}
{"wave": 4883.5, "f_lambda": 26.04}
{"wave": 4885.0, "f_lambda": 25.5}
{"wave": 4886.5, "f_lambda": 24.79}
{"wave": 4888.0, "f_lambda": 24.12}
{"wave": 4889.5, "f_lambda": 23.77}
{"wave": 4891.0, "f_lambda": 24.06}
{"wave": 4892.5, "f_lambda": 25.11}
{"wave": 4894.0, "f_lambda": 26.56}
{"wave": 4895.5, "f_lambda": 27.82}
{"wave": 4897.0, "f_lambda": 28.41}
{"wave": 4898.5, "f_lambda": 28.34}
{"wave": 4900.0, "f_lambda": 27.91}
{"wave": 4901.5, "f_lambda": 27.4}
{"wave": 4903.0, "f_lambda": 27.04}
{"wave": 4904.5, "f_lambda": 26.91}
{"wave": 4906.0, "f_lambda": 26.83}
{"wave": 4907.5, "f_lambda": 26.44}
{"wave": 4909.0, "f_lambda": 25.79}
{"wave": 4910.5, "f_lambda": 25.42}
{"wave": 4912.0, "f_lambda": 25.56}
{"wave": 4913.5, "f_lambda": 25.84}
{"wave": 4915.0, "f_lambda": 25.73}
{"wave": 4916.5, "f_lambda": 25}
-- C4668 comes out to 2.80 angstroms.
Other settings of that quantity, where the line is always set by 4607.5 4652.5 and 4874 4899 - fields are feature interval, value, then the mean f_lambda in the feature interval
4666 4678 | 0.38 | 26.6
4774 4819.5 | -1.81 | 27.6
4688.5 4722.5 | 0.89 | 26.5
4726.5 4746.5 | -0.13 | 27.1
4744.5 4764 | -0.45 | 27.5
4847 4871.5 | 1.77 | 24.2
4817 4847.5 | -0.97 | 27.1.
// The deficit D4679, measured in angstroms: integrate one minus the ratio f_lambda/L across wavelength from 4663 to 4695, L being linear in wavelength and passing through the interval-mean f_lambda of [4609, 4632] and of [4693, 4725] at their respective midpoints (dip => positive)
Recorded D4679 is 0.48 angstroms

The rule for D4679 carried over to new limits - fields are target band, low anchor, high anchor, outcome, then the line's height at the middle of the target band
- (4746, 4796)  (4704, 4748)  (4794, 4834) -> 0.2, 27.3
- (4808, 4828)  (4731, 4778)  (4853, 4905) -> -1.0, 26.1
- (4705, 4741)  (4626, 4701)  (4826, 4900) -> -0.6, 26.5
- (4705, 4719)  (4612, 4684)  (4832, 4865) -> -0.1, 26.7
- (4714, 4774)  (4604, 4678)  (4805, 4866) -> -0.7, 26.8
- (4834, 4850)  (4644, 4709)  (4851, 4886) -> -1.3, 24.8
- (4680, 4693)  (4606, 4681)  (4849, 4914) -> 0.2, 27.1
